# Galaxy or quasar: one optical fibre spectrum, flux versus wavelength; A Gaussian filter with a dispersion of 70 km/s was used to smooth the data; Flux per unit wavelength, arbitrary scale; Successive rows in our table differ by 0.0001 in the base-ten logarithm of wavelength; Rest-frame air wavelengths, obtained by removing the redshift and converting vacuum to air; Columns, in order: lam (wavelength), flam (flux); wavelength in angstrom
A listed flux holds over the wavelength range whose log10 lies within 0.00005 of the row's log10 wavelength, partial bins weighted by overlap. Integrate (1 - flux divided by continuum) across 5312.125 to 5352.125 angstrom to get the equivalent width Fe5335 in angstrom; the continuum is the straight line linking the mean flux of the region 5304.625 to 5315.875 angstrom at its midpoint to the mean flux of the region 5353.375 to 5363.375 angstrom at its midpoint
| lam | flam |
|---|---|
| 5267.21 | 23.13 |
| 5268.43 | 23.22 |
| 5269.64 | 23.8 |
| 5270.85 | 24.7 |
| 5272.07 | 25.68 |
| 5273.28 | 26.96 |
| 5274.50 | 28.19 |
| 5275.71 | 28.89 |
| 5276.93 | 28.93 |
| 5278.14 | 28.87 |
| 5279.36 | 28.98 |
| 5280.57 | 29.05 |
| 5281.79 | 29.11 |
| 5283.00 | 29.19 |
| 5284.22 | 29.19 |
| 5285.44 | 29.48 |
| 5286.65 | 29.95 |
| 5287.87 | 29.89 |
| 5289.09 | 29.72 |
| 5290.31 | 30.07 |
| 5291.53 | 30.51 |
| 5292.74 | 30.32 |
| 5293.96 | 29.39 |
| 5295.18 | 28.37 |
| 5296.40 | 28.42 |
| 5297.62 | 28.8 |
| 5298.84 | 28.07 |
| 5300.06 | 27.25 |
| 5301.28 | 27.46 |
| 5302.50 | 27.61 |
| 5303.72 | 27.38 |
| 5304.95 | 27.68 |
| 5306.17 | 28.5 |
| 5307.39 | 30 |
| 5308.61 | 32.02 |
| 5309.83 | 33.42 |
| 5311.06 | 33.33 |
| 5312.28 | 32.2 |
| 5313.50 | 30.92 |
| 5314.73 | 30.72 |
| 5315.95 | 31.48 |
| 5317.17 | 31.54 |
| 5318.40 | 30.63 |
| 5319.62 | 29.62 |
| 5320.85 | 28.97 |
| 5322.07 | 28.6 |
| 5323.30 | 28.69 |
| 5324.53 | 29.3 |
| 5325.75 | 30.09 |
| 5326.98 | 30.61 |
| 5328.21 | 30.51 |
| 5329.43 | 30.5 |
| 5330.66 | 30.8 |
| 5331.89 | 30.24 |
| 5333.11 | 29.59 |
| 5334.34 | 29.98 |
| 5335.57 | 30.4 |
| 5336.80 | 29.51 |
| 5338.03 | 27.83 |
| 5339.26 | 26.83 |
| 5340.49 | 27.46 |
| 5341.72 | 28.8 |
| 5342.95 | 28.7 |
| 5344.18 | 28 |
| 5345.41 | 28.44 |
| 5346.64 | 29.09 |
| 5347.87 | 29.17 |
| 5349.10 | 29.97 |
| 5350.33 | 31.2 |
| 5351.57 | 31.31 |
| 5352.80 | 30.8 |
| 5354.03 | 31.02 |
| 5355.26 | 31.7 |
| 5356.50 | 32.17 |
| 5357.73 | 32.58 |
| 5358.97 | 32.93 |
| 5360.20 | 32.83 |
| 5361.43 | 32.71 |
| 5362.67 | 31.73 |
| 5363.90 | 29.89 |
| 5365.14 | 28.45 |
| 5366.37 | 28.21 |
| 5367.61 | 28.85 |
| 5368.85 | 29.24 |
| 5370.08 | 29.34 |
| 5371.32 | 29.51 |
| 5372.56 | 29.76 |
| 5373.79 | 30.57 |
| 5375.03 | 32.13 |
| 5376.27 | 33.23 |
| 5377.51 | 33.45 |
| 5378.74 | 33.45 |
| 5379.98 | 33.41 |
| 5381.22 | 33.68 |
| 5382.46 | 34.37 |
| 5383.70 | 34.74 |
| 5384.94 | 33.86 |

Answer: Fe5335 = 2.4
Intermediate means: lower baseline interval 31.1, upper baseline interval 32.2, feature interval 29.7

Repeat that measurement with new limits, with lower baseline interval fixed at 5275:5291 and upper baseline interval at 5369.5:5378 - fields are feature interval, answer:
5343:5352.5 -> 0.3 angstrom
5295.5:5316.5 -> 0.1 angstrom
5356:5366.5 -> -0.2 angstrom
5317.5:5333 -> 0.1 angstrom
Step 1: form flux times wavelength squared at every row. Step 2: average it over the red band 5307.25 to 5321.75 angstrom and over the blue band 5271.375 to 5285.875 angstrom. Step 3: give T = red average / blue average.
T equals 1.11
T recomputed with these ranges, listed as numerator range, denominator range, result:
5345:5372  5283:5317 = 1.05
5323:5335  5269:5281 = 1.12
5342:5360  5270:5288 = 1.11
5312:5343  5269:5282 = 1.10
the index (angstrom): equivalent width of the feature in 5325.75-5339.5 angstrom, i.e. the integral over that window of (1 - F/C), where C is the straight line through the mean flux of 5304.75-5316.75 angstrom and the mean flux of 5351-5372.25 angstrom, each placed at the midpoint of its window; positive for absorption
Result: 0.5 angstrom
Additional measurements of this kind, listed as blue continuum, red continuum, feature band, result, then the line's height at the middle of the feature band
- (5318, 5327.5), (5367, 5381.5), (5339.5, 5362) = 0.1 angstrom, 30.5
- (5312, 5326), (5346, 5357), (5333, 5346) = 0.8 angstrom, 30.5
